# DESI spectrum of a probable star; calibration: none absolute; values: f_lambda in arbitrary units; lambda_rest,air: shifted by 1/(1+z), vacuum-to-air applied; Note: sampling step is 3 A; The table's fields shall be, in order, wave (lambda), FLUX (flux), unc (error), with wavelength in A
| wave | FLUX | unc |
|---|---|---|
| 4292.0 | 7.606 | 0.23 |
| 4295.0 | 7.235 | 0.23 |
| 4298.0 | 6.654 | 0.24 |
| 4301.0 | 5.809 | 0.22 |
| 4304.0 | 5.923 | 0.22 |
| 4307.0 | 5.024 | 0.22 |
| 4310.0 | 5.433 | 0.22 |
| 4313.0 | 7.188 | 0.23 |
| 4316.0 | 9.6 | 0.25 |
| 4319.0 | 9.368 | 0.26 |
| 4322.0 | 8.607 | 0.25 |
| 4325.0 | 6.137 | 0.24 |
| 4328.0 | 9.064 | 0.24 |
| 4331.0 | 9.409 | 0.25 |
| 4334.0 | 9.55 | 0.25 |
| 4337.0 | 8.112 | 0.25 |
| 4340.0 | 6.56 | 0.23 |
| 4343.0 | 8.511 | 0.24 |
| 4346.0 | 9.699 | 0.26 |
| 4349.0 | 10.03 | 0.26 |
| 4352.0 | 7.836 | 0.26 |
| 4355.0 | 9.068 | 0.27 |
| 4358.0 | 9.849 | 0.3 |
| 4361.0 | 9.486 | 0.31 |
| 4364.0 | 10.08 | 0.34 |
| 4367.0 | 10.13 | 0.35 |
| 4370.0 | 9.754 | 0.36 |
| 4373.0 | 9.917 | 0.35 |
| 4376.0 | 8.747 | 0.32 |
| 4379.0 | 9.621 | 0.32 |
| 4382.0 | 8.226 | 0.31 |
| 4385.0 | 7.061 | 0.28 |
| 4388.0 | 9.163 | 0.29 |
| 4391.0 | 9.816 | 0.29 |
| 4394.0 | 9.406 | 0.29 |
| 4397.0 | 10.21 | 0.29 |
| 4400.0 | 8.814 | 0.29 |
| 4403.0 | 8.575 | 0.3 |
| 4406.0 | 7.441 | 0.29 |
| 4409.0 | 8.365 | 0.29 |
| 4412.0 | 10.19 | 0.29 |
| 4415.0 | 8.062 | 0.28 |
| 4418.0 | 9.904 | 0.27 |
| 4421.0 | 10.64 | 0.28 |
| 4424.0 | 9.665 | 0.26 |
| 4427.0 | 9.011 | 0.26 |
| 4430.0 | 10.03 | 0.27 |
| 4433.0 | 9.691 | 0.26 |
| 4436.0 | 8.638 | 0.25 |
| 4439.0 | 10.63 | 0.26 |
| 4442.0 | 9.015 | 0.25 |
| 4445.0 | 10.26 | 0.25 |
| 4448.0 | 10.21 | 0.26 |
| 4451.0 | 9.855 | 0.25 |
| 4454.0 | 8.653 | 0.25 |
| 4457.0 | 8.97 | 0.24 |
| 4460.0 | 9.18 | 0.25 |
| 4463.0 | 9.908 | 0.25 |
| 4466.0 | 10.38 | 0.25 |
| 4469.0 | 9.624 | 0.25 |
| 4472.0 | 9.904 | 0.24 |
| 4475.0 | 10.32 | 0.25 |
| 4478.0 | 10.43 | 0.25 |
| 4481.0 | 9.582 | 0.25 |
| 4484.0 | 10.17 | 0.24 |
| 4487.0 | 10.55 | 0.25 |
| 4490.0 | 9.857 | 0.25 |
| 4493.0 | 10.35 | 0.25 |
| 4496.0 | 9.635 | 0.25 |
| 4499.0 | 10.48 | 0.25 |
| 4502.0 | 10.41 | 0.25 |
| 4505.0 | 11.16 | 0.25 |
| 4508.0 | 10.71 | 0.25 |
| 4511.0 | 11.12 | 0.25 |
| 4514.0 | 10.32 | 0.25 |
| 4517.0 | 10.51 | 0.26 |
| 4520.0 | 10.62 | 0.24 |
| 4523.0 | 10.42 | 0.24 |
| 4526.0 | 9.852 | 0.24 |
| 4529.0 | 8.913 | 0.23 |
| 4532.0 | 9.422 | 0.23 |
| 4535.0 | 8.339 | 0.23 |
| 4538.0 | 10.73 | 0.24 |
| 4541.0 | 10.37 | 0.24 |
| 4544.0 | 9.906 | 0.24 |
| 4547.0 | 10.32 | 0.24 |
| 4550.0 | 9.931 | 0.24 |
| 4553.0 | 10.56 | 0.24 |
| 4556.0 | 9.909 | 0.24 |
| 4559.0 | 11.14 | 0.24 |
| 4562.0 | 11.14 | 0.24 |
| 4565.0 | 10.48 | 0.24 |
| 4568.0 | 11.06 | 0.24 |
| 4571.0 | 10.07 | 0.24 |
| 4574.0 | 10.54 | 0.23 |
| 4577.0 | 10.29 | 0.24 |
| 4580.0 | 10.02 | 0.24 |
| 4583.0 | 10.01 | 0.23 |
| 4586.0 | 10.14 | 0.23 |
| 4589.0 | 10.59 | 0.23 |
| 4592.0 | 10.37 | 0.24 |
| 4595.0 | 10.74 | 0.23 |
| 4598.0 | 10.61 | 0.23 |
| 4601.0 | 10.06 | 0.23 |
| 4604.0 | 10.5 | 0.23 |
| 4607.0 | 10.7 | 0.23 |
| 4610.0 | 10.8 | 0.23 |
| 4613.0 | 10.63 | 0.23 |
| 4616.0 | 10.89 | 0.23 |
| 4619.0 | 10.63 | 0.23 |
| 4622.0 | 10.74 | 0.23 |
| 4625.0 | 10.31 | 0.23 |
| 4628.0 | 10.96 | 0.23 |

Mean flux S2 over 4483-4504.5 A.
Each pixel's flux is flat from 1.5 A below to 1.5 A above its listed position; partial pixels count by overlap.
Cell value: 10.3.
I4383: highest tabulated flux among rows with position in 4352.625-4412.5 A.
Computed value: 10.21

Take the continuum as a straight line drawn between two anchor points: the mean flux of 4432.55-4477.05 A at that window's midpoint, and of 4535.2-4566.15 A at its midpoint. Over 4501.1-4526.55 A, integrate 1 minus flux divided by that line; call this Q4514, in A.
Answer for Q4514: -1.25 A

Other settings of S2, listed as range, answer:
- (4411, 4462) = 9.56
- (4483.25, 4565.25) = 10.3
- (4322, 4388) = 8.9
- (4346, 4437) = 9.26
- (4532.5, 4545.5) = 9.8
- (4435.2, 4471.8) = 9.64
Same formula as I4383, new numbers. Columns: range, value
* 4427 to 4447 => 10.63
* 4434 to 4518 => 11.16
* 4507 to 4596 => 11.14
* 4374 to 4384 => 9.621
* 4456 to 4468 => 10.38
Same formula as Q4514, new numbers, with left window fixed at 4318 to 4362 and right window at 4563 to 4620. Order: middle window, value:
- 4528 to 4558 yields 0.81 A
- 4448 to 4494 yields -0.98 A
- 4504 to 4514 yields -0.98 A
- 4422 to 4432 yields -0.31 A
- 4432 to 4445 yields -0.21 A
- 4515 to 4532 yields -0.01 A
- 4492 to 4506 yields -0.77 A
